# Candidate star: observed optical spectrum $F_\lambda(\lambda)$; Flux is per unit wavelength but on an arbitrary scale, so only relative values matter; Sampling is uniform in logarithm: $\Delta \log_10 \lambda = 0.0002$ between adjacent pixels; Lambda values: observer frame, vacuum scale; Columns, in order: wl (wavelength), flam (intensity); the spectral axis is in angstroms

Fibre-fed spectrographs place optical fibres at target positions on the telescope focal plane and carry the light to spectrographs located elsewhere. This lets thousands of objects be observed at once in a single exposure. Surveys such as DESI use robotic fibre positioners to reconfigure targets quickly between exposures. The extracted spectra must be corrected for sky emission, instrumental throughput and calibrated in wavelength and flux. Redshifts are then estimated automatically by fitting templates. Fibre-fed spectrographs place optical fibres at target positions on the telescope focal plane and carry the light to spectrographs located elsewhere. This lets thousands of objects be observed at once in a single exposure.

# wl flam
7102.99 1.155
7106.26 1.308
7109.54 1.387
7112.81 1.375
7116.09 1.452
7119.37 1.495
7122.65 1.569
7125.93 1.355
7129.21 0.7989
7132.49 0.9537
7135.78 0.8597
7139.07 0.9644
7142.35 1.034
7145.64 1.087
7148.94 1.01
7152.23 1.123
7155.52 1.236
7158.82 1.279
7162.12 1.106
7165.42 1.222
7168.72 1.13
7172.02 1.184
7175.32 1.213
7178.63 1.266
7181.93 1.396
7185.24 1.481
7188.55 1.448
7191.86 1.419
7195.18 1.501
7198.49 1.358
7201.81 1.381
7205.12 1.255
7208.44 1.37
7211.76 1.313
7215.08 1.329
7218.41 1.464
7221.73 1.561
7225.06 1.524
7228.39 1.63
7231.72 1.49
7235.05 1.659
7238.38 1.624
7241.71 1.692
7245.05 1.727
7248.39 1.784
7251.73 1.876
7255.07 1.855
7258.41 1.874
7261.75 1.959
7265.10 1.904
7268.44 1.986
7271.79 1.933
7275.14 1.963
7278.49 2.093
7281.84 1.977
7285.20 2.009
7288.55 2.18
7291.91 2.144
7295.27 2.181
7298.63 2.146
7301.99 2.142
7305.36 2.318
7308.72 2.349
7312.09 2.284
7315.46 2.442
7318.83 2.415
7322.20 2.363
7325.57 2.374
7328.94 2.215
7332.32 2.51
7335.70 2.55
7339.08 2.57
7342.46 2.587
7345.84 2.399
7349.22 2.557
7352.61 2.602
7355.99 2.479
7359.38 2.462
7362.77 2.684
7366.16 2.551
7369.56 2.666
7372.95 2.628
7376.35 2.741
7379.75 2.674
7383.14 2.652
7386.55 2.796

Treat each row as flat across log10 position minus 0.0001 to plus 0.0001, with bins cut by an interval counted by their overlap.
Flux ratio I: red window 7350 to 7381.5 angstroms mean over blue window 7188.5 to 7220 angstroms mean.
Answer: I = 1.89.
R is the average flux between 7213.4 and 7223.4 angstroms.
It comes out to 1.45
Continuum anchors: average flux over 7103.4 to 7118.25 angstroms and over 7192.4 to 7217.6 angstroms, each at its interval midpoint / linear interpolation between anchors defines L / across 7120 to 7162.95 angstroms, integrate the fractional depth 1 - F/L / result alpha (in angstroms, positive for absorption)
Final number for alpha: 7.9 angstroms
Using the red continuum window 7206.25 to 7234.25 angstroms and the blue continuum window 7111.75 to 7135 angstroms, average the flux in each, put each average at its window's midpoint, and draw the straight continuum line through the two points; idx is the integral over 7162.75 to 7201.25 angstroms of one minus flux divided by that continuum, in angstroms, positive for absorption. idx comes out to 1.72 angstroms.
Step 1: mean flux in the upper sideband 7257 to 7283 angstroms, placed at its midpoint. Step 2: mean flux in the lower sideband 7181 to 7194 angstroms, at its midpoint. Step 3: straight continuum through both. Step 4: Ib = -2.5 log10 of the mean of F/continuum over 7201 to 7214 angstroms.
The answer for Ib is 0.18 mag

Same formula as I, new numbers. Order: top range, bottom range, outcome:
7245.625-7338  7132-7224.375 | 1.71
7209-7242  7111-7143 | 1.27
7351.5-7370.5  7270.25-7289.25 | 1.27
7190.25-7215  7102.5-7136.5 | 1.09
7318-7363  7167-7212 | 1.85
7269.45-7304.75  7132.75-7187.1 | 1.80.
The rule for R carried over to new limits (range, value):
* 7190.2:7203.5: 1.41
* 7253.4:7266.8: 1.9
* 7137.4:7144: 1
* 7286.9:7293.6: 2.16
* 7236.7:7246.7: 1.68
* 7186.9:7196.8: 1.45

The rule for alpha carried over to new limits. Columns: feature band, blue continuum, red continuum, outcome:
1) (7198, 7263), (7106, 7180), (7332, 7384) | 6.4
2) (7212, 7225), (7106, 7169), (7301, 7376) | 2.0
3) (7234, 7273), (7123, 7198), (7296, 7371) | 0.8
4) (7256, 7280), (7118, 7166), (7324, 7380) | 0.3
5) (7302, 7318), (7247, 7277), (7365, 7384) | -0.7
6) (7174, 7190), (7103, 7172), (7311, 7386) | 1.2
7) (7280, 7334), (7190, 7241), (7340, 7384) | -2.1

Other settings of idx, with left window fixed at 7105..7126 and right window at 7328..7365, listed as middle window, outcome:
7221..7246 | 4.7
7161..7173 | 3.7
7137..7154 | 5.7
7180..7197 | 3.1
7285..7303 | 1.0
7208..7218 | 2.8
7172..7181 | 2.5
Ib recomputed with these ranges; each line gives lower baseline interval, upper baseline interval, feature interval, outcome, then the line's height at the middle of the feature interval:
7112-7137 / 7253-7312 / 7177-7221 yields 0.170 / 1.63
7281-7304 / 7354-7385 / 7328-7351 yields -0.031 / 2.42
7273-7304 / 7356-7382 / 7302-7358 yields -0.030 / 2.36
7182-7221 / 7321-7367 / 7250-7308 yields -0.024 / 1.99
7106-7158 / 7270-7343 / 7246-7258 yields 0.050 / 1.92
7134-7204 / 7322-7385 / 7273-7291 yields -0.007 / 2.03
